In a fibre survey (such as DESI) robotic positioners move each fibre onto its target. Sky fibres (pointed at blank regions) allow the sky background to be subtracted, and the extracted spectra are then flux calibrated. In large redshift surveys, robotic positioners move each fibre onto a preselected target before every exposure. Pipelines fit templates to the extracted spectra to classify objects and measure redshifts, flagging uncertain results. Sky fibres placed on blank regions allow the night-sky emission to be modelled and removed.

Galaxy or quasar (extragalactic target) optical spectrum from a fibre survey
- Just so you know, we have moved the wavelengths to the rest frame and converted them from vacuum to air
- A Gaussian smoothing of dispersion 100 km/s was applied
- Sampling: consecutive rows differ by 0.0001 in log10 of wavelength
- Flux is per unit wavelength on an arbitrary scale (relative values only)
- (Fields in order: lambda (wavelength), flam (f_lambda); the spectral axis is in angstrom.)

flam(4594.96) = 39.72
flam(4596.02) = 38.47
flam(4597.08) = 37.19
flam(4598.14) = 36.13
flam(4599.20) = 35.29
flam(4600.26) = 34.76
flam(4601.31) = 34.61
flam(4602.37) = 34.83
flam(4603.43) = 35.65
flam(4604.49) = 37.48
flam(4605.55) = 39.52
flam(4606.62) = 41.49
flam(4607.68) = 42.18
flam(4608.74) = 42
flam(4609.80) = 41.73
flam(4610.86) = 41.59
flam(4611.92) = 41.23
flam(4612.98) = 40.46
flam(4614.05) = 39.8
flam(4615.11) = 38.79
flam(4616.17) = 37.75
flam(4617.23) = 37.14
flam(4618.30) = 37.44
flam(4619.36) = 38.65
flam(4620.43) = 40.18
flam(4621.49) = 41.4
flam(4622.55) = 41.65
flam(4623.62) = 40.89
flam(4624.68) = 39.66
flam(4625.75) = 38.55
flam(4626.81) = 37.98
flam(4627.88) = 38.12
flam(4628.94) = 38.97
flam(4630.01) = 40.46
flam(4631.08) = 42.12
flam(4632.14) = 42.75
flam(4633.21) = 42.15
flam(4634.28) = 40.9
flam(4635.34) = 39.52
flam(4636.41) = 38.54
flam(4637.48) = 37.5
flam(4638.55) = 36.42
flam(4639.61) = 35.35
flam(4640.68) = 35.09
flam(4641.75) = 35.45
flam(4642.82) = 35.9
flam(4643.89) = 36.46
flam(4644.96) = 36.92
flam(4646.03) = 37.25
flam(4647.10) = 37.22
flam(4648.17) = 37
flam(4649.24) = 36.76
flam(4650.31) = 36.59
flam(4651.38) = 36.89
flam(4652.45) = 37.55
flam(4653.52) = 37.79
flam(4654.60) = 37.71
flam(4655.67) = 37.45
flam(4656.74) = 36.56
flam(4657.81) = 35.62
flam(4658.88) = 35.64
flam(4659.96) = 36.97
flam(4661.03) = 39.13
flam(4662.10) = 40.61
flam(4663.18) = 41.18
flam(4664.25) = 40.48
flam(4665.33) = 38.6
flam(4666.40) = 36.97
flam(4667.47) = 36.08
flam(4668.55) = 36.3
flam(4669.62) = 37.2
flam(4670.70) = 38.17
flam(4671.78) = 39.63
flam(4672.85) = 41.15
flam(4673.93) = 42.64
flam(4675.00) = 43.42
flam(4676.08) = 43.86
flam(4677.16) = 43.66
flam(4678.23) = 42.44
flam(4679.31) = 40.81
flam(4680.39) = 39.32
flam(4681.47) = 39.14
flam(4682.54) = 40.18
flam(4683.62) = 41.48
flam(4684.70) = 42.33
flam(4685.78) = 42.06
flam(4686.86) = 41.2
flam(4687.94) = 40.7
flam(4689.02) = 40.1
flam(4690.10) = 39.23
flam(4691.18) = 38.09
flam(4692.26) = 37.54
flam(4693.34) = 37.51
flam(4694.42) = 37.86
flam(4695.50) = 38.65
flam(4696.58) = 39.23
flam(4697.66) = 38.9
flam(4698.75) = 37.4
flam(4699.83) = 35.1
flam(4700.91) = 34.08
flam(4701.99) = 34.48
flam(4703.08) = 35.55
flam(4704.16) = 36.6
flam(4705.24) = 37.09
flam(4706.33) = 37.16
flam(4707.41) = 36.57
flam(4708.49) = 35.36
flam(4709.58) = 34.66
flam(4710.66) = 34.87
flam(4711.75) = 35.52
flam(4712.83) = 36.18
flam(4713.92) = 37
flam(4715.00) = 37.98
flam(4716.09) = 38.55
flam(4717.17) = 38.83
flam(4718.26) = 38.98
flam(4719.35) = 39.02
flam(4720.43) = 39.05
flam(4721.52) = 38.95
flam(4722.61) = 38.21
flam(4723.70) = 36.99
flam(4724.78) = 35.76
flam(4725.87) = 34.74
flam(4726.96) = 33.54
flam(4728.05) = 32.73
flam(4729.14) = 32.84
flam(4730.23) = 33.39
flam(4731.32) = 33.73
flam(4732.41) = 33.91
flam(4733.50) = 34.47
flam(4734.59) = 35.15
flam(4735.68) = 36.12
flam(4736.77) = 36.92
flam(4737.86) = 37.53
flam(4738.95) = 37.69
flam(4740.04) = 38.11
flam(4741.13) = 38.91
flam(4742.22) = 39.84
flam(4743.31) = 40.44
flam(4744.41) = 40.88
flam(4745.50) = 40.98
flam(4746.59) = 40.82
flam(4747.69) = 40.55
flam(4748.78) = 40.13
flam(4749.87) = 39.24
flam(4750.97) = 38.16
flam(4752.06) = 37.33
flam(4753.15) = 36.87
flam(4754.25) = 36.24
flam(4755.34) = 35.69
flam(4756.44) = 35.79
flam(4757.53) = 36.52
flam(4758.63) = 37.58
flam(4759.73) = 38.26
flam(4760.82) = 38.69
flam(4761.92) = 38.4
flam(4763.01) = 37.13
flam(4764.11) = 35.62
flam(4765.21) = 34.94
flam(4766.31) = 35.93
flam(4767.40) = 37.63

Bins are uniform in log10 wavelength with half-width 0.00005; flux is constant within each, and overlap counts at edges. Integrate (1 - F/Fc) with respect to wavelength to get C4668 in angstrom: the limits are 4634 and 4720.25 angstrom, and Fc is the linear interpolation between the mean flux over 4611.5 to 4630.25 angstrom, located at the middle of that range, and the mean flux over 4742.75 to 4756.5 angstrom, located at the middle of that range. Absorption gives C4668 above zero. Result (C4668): 2.1 angstrom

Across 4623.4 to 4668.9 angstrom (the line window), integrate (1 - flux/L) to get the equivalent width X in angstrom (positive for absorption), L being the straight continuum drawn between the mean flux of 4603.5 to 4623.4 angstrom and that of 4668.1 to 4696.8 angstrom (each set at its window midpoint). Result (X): 2.3 angstrom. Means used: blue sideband 39.9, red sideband 40.2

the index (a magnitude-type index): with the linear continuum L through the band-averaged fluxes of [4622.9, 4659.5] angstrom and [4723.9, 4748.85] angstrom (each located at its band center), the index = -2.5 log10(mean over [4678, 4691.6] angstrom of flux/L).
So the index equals -0.09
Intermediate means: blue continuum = 37.9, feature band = 40.5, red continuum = 36.9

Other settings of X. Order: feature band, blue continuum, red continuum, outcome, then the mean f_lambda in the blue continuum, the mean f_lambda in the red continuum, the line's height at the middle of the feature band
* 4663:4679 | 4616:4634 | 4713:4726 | -0.5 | 39.8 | 37.9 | 38.9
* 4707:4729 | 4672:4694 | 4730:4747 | 1.2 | 40.8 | 37.5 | 38.7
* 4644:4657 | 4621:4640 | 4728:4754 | 0.7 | 39.6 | 37.4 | 39.2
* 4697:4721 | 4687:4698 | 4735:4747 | 1.3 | 38.9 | 38.9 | 38.9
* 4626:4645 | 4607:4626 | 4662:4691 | 0.8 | 40.1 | 40.3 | 40.2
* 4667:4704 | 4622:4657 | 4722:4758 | -1.6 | 38.2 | 37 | 37.6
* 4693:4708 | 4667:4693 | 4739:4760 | 1.1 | 40.3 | 38.5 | 39.7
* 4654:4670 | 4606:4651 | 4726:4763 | 0.3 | 39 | 37.2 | 38.5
